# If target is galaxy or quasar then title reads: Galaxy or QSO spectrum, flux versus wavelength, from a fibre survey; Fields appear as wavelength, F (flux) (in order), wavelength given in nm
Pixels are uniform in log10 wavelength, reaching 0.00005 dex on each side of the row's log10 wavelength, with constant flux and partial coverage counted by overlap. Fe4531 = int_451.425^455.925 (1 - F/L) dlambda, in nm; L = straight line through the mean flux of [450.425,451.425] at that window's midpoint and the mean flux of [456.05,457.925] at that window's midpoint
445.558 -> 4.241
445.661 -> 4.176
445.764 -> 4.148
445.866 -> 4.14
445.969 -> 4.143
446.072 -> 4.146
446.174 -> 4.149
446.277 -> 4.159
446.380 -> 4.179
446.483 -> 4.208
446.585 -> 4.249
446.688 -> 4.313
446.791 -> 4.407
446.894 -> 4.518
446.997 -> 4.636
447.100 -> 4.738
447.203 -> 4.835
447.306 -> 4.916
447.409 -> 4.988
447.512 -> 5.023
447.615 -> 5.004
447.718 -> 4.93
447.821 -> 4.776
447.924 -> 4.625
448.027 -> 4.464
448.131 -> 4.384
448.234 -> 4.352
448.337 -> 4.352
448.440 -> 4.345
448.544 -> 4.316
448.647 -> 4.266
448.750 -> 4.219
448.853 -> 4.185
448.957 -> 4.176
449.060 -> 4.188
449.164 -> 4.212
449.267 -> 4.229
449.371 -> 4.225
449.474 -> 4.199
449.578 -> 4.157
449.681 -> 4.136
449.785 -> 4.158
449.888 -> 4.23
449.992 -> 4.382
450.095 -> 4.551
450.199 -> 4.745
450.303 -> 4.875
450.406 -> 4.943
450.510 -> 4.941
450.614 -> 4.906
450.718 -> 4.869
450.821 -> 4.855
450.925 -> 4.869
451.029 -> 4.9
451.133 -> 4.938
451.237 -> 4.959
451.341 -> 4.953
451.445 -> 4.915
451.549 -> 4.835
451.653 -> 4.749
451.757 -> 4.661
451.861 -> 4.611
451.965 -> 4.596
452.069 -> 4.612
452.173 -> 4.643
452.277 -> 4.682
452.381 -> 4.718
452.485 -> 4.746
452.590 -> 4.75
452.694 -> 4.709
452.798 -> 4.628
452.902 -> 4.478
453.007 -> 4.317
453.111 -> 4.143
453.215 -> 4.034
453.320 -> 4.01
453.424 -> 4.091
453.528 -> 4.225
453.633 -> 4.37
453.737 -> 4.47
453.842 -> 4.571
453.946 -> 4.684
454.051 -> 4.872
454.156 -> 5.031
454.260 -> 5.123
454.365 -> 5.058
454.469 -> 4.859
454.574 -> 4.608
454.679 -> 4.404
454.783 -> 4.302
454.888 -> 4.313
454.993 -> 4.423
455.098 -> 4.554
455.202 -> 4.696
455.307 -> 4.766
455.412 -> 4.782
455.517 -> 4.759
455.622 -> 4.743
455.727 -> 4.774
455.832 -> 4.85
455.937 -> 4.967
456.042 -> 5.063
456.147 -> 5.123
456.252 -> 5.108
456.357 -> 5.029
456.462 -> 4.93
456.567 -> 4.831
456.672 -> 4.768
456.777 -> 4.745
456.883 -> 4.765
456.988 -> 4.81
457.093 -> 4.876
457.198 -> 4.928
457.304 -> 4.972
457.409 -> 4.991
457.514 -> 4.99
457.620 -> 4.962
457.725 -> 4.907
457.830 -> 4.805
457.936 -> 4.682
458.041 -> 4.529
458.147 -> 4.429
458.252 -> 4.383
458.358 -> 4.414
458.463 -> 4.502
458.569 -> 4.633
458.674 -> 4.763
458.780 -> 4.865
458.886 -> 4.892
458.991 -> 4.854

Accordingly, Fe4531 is 0.28 nm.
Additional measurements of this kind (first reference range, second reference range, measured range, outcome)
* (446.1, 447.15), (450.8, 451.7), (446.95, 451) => 0.06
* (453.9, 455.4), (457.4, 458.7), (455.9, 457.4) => -0.08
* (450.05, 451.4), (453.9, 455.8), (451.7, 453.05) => 0.05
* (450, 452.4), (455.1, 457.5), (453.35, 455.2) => 0.10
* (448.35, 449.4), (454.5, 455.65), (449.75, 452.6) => -0.24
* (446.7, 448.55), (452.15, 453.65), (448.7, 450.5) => 0.08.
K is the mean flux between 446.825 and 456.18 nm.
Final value 4.61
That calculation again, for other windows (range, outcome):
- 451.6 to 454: 4.5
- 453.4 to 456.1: 4.67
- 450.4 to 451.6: 4.9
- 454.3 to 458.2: 4.79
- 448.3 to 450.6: 4.37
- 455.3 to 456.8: 4.89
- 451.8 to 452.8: 4.67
